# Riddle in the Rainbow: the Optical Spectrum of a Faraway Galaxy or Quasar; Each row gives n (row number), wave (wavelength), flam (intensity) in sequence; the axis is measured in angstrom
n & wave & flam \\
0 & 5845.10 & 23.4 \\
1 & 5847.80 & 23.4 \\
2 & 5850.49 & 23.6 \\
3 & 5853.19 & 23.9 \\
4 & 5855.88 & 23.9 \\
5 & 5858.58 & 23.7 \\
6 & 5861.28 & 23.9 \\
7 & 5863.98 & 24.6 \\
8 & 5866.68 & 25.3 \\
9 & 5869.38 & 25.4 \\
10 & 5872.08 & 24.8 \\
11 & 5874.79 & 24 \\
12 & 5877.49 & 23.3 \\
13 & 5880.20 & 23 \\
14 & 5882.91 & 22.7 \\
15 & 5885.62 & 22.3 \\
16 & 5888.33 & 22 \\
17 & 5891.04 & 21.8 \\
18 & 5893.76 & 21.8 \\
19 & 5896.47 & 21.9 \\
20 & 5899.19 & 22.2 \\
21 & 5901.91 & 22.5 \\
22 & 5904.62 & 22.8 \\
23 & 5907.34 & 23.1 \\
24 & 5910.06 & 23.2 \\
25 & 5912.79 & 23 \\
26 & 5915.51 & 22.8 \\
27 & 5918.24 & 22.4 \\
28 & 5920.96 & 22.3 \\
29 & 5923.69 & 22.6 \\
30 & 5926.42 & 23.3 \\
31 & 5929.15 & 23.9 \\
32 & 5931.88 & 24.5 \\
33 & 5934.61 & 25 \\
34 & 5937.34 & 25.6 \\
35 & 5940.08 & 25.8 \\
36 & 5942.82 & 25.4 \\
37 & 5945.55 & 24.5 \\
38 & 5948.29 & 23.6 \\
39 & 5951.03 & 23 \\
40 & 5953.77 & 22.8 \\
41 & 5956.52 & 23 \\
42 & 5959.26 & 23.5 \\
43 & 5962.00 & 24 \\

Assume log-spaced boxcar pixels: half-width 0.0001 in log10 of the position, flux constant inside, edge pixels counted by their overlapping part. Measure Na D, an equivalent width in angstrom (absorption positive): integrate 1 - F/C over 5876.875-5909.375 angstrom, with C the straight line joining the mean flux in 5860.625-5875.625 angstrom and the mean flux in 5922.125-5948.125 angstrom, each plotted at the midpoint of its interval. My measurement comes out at 2.9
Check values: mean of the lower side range 24.7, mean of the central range 22.4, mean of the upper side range 24.5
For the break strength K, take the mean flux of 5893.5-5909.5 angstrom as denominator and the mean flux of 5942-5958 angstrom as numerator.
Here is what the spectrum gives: 1.1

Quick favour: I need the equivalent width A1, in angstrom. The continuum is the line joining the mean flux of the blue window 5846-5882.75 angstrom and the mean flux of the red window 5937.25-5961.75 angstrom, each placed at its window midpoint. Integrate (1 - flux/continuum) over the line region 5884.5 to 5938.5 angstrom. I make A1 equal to 2.4 angstrom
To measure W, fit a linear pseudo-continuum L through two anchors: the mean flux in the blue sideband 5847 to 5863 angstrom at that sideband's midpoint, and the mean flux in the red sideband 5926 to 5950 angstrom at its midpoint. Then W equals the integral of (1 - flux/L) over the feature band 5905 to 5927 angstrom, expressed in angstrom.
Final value 1.4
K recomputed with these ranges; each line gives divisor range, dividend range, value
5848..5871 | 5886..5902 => 0.91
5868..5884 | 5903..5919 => 0.96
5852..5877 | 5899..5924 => 0.93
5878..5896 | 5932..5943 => 1.14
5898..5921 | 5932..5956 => 1.07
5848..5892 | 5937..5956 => 1.03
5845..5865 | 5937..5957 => 1.02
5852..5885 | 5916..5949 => 1.00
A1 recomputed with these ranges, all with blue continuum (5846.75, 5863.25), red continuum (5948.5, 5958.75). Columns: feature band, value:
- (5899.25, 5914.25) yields 0.3 angstrom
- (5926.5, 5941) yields -1.0 angstrom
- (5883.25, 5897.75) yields 0.9 angstrom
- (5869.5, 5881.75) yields -0.2 angstrom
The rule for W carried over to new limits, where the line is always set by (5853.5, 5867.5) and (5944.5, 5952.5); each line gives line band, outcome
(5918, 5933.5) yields 0.4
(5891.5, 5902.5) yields 0.9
